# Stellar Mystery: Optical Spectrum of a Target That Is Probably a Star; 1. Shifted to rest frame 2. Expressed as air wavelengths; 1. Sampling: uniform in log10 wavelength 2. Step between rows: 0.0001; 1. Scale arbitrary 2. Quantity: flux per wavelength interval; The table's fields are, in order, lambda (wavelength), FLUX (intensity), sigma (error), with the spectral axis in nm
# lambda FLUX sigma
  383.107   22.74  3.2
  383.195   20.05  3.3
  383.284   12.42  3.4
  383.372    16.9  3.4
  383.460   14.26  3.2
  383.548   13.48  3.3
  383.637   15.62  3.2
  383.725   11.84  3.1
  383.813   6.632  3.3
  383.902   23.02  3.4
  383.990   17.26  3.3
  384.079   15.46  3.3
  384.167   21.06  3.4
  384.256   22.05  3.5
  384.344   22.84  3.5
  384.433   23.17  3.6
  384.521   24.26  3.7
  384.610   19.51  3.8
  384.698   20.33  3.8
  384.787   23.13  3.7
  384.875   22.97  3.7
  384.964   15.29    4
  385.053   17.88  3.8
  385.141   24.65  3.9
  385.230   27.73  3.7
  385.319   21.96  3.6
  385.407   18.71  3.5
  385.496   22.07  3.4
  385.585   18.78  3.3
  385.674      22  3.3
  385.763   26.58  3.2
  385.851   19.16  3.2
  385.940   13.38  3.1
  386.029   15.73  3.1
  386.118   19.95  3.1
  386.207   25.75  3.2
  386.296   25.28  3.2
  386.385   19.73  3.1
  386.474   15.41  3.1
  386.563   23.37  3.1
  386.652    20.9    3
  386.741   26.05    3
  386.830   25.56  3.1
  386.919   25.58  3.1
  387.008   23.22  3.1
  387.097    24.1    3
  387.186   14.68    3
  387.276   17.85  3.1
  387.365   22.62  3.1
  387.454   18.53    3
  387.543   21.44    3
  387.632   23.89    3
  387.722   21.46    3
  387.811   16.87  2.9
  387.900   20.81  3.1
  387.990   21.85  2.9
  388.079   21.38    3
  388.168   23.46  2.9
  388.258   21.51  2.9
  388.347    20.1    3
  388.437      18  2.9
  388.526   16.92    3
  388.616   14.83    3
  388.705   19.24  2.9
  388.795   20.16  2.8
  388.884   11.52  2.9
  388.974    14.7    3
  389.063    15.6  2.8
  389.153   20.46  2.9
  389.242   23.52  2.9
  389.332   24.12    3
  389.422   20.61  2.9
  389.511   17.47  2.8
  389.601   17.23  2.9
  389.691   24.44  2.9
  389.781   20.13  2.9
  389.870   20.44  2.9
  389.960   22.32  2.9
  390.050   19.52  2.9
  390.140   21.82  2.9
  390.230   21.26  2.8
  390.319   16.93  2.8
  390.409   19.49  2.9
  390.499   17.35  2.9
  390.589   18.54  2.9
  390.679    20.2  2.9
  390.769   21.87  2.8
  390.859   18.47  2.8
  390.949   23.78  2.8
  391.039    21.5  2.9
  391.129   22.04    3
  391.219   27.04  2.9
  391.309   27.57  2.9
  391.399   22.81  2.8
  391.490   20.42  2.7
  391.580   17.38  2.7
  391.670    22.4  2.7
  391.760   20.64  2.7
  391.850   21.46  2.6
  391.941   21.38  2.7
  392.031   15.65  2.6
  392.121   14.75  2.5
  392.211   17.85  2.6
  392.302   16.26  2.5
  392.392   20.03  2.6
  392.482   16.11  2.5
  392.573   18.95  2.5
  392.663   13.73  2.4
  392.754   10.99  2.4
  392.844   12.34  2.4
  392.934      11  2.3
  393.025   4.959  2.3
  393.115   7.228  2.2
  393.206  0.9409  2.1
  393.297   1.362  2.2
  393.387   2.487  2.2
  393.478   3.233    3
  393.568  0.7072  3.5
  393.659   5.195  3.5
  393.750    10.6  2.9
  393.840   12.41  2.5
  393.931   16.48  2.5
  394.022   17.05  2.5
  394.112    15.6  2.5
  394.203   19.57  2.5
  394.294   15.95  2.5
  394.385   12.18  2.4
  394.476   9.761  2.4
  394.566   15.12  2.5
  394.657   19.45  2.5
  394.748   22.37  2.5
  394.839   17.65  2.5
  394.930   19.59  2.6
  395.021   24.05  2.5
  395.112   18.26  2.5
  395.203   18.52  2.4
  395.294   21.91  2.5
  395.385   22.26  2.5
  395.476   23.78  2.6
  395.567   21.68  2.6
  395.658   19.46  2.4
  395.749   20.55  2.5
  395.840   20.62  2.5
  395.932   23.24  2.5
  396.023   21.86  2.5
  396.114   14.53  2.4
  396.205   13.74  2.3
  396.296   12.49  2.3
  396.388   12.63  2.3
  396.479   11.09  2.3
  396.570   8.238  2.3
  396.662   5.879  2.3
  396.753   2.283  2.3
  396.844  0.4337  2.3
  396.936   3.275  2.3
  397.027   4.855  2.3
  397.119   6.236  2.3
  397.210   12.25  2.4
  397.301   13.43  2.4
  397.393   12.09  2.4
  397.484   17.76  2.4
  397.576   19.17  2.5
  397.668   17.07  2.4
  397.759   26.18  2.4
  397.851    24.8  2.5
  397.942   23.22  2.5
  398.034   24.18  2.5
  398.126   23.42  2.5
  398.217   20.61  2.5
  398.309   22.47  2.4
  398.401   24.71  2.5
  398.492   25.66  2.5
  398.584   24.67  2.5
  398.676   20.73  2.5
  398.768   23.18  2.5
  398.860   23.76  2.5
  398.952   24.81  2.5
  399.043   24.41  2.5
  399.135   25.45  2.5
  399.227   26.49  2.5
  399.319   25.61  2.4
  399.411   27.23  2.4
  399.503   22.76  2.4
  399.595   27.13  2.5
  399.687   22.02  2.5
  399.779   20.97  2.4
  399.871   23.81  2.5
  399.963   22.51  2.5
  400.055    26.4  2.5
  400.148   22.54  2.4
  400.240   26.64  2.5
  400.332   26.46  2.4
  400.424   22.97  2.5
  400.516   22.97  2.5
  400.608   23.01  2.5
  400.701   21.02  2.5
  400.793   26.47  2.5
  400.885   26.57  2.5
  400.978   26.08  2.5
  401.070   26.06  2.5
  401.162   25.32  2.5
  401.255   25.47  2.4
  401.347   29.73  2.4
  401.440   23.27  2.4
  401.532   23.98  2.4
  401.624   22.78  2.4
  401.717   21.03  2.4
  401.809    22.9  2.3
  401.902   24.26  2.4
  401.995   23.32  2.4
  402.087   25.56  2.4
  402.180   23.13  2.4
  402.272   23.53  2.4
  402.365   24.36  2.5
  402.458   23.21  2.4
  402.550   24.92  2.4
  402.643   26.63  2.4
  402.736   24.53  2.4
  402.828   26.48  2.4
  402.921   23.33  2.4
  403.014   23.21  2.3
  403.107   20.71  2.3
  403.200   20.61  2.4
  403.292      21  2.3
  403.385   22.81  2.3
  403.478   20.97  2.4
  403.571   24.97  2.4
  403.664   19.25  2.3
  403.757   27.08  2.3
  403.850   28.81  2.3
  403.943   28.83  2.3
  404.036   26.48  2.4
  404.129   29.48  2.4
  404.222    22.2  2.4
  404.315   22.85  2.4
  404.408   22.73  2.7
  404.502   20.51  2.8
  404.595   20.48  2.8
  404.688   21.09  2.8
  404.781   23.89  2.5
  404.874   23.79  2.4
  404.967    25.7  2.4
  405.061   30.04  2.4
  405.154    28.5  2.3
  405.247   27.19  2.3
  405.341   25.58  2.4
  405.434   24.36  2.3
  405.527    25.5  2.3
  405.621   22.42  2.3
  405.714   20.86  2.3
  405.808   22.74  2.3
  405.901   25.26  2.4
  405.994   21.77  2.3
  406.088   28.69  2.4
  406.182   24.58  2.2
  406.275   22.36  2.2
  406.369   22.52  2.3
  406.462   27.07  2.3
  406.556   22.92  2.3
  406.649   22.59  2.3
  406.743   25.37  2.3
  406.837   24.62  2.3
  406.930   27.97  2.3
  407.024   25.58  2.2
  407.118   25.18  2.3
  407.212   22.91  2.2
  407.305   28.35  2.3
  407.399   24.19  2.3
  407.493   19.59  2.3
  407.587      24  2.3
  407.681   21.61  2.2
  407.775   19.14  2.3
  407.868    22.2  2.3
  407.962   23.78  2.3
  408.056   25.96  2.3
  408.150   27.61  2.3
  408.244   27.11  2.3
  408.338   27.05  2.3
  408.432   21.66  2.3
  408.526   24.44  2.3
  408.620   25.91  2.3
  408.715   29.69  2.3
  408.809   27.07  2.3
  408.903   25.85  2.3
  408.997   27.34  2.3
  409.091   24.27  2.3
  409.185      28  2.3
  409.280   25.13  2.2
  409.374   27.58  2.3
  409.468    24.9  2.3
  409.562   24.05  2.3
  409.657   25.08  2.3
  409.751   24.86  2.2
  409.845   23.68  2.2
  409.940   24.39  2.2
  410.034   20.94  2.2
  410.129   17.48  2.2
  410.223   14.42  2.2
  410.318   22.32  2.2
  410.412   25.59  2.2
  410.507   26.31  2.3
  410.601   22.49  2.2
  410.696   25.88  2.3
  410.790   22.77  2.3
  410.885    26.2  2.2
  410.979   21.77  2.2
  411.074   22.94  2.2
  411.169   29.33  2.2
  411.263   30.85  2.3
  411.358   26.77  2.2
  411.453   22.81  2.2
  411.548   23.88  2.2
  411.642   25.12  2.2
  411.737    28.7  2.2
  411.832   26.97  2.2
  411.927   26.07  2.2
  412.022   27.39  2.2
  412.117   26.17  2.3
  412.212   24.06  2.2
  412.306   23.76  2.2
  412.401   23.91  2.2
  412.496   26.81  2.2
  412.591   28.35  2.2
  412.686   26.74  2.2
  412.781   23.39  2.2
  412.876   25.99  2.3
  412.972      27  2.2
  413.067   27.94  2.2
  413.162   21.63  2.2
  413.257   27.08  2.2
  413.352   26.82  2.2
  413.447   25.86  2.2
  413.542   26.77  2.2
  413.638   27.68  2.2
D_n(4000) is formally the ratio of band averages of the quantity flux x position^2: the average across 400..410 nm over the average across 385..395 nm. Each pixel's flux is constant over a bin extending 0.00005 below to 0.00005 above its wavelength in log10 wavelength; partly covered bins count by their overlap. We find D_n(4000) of 1.45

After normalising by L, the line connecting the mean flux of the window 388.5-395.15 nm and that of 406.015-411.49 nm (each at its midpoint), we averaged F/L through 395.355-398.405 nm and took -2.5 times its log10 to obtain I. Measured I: 0.19 mag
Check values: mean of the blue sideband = 16.8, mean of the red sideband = 24.6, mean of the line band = 16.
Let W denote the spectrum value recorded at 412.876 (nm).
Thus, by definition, 25.99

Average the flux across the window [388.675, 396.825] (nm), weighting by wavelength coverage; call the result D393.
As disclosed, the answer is 16.7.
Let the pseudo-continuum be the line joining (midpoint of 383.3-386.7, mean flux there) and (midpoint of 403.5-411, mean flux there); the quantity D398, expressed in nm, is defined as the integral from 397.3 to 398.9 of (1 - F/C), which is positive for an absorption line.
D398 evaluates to 0.05 nm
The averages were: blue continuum 19.6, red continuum 24.4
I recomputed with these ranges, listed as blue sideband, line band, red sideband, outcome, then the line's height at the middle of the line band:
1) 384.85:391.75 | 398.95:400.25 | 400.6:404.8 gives -0.06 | 23.3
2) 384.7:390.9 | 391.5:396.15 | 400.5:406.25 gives 0.37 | 21.9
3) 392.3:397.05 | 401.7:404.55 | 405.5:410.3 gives -0.17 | 20.4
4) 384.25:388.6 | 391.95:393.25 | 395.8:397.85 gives 0.24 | 16.3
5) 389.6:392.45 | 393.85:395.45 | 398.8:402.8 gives 0.22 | 21.9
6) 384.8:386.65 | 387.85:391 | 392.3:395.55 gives -0.12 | 17.7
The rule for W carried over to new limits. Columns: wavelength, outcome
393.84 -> 12.41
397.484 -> 17.76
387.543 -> 21.44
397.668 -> 17.07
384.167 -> 21.06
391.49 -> 20.42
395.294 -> 21.91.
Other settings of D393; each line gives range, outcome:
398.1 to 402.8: 24.3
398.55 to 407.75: 24.3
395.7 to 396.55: 16.5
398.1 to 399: 23.4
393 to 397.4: 13.1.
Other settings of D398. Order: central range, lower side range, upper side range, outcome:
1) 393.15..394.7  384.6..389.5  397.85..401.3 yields 0.84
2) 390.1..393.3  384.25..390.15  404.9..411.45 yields 0.58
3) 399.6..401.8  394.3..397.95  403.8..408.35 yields -0.50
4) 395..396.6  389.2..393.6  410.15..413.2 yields 0.05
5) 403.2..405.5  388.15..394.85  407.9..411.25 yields -0.20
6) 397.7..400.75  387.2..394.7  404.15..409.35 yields -0.42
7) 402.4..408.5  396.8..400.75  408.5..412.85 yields -0.26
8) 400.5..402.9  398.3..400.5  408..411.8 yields 0.00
